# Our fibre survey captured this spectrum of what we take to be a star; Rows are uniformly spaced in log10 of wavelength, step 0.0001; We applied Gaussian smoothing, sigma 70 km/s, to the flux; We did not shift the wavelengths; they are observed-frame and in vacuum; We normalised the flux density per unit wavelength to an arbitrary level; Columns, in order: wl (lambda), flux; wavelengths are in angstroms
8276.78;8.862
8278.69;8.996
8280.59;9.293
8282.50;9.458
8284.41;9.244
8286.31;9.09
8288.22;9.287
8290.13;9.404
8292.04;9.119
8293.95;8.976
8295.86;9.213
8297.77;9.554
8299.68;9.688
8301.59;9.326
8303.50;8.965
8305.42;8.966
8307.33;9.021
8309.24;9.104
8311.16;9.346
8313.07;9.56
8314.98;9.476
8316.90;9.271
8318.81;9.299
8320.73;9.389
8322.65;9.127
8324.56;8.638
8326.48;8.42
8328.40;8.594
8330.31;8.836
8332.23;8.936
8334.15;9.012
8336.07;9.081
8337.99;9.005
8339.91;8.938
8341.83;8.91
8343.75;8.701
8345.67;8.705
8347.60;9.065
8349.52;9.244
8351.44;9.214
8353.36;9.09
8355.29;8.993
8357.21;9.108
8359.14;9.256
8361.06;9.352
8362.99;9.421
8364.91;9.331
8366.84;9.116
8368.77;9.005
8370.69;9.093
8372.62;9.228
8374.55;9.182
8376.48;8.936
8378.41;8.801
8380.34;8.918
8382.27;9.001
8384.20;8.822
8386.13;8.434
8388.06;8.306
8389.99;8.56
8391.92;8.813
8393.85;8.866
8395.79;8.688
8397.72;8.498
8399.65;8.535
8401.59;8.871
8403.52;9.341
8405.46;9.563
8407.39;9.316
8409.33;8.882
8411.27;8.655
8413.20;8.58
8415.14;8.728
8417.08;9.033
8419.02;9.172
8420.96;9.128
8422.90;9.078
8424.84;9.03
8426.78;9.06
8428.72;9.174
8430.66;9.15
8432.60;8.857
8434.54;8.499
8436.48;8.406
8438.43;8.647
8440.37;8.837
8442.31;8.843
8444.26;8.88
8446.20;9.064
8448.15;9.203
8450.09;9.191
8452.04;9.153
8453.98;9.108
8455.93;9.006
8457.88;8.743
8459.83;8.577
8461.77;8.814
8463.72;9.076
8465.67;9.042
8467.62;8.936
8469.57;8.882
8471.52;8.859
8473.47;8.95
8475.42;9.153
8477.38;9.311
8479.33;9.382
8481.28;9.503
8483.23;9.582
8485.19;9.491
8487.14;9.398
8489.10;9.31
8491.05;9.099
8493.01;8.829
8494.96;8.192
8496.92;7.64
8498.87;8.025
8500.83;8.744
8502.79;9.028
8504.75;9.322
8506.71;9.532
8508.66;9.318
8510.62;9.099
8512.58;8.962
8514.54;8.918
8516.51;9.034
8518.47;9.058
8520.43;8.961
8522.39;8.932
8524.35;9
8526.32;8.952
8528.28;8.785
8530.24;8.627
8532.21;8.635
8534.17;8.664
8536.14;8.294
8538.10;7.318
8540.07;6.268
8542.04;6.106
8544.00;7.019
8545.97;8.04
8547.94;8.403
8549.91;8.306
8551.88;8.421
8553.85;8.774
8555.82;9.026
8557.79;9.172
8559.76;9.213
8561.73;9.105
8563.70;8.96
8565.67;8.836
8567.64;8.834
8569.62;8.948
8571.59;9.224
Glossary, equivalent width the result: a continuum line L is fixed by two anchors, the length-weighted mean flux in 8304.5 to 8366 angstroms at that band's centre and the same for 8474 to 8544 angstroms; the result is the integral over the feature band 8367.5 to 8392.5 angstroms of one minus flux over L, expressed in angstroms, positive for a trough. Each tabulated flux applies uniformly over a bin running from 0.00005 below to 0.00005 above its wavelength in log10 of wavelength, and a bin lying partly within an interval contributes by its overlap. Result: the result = 0.4 angstroms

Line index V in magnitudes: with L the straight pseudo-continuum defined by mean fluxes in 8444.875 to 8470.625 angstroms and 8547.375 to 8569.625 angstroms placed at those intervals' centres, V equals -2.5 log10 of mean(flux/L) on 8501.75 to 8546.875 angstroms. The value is 0.046 mag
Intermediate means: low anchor 8.98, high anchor 8.84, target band 8.52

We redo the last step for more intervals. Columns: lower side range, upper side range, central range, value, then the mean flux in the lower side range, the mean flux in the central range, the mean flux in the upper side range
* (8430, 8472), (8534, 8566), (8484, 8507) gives -0.035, 8.9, 8.87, 8.21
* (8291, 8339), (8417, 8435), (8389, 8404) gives 0.037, 9.12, 8.76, 9.03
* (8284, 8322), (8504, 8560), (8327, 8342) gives 0.032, 9.26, 8.9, 8.54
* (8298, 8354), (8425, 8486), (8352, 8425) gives 0.009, 9.07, 8.97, 9.01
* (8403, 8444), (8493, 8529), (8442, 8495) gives -0.021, 8.94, 9.07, 8.86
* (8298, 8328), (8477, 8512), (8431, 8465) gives 0.023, 9.17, 8.88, 9.04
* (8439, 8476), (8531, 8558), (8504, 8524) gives -0.096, 8.96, 9.11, 8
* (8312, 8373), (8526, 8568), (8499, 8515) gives -0.072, 9.08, 9.06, 8.34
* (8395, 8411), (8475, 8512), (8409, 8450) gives 0.009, 8.95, 8.91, 9.05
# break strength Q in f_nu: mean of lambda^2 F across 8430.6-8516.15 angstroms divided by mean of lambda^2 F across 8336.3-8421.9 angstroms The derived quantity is 1.02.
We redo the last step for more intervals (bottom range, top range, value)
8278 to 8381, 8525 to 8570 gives 0.97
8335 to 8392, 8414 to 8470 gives 1.01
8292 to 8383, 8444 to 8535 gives 1.02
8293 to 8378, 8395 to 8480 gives 1.01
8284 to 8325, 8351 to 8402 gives 0.98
